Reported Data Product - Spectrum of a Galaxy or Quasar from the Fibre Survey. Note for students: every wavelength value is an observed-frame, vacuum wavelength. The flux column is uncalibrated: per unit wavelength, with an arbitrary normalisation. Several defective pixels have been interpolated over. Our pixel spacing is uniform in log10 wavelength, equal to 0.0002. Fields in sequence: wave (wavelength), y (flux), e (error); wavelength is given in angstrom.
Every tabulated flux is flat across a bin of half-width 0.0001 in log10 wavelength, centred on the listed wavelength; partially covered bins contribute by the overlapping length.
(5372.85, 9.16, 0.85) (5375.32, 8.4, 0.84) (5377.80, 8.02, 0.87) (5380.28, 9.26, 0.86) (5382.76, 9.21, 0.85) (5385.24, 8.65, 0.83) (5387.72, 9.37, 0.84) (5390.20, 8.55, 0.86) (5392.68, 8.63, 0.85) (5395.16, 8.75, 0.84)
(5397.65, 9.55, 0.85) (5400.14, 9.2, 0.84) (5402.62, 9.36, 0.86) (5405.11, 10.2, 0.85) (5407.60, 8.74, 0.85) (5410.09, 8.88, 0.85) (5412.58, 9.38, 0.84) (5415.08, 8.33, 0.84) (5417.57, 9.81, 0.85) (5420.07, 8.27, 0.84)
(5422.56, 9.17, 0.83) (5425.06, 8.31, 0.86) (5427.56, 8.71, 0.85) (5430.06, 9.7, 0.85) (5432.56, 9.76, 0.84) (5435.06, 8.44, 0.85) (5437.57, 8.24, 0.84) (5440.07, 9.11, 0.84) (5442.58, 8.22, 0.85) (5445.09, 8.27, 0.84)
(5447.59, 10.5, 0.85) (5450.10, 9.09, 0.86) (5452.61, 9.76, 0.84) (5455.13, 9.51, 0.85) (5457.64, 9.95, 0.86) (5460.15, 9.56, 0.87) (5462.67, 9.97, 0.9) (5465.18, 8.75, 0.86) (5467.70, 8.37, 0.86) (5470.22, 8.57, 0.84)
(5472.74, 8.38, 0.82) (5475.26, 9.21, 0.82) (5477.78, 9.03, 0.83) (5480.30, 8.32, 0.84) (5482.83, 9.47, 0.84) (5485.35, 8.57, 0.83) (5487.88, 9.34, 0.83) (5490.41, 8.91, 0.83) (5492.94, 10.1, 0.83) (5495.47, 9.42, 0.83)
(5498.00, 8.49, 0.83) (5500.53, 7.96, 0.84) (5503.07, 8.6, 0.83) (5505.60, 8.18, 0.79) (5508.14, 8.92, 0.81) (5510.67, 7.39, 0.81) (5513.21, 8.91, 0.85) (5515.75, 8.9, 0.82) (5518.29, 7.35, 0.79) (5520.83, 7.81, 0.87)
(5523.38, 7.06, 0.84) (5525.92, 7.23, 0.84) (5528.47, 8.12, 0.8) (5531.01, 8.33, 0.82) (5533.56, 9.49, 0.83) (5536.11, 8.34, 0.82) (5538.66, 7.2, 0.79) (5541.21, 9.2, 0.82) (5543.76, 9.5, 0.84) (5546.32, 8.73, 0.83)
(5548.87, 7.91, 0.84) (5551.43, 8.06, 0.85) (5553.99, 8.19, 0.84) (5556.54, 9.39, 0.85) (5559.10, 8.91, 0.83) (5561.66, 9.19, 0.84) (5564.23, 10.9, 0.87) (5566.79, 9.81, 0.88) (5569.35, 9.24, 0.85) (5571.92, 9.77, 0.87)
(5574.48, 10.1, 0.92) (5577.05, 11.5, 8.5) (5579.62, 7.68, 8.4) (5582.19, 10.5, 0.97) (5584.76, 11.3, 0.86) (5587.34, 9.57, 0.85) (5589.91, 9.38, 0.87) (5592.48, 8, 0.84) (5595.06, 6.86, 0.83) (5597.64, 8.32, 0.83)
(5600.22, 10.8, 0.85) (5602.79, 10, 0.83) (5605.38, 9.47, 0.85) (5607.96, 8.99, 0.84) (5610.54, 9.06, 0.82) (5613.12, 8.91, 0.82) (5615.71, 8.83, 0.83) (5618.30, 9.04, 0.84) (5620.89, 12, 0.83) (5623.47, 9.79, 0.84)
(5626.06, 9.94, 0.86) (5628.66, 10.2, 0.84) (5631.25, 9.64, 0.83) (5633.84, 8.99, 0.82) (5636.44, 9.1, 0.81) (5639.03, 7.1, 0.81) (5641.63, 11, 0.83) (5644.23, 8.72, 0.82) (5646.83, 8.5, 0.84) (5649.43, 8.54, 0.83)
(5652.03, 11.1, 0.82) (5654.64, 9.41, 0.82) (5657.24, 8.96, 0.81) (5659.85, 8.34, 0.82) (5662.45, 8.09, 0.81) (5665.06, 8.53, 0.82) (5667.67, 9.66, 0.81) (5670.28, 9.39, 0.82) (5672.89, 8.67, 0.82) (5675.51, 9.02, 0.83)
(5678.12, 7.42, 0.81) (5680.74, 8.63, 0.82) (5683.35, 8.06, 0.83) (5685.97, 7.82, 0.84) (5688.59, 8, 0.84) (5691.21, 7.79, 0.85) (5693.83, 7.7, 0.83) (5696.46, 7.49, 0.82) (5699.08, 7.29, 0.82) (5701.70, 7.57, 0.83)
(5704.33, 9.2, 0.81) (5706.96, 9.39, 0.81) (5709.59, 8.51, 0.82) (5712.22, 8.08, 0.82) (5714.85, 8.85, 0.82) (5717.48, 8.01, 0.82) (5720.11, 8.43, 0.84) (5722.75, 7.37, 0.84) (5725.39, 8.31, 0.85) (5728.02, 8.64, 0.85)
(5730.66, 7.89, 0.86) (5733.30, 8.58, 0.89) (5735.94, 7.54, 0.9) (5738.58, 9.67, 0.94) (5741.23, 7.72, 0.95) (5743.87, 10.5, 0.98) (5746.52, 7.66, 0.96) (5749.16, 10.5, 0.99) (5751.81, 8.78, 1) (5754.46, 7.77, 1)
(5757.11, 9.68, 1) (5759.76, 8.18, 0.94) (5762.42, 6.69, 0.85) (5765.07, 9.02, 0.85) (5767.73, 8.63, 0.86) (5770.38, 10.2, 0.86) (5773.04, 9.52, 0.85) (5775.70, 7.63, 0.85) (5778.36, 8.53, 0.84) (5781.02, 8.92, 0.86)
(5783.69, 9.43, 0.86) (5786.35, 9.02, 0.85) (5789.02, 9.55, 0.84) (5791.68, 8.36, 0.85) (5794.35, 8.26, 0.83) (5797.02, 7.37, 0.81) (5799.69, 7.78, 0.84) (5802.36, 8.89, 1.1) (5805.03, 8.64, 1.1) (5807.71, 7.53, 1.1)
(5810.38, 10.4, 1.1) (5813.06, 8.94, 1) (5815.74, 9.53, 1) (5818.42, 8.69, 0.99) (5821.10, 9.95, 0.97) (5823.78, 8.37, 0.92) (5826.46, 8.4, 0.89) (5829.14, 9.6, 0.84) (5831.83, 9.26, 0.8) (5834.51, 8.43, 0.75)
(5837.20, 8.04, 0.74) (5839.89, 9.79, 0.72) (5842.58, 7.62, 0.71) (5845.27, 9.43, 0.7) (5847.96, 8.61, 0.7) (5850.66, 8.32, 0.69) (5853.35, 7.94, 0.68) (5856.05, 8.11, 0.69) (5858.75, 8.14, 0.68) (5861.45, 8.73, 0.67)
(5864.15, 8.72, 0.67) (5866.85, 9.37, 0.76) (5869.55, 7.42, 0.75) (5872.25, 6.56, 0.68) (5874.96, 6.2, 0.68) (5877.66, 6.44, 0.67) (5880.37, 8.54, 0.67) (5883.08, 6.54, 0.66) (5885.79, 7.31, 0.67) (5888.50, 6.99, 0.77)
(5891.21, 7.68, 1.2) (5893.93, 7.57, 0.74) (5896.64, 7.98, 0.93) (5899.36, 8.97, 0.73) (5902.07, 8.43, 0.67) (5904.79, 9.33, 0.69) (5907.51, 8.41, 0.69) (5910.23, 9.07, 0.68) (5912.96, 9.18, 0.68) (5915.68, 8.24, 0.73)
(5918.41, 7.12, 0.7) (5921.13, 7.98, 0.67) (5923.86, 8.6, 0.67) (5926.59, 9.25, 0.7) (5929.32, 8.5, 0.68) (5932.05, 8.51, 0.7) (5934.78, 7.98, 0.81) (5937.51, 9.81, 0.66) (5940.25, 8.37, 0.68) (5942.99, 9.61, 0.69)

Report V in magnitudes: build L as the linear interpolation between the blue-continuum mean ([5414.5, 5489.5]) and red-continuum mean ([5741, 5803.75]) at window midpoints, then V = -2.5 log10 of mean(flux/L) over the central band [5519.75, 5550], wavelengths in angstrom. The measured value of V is 0.088 mag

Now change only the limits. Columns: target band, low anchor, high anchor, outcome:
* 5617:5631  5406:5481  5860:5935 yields -0.18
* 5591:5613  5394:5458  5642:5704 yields -0.03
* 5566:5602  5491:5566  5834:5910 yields -0.12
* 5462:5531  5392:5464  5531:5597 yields 0.07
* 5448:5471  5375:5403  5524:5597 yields -0.05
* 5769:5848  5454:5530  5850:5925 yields -0.09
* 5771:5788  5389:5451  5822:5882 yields -0.06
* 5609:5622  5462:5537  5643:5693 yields -0.11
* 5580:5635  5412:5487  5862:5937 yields -0.09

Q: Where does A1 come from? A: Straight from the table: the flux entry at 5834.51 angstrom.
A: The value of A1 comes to 8.43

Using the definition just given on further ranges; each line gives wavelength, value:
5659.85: 8.34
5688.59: 8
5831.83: 9.26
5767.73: 8.63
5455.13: 9.51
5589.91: 9.38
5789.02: 9.55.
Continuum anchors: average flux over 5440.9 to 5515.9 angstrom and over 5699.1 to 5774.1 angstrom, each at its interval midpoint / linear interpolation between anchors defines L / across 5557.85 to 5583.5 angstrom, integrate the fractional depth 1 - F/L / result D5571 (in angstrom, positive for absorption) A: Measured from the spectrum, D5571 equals -2.7 angstrom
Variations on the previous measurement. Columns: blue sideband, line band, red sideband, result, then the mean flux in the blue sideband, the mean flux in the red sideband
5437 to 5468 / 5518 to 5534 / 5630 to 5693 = 2.11 angstrom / 9.22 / 8.76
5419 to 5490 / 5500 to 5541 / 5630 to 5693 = 3.65 angstrom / 9.02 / 8.76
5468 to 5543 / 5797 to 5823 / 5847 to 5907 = -2.66 angstrom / 8.51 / 7.91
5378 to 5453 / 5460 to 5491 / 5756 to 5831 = 0.17 angstrom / 9.03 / 8.78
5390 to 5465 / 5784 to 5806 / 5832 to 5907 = -0.74 angstrom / 9.13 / 8.07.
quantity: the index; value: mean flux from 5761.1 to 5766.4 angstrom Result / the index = 7.86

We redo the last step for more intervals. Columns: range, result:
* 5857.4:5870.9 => 8.48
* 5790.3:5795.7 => 8.32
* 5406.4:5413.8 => 9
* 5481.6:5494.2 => 9.28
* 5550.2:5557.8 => 8.55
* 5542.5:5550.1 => 8.71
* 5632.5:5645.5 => 8.99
